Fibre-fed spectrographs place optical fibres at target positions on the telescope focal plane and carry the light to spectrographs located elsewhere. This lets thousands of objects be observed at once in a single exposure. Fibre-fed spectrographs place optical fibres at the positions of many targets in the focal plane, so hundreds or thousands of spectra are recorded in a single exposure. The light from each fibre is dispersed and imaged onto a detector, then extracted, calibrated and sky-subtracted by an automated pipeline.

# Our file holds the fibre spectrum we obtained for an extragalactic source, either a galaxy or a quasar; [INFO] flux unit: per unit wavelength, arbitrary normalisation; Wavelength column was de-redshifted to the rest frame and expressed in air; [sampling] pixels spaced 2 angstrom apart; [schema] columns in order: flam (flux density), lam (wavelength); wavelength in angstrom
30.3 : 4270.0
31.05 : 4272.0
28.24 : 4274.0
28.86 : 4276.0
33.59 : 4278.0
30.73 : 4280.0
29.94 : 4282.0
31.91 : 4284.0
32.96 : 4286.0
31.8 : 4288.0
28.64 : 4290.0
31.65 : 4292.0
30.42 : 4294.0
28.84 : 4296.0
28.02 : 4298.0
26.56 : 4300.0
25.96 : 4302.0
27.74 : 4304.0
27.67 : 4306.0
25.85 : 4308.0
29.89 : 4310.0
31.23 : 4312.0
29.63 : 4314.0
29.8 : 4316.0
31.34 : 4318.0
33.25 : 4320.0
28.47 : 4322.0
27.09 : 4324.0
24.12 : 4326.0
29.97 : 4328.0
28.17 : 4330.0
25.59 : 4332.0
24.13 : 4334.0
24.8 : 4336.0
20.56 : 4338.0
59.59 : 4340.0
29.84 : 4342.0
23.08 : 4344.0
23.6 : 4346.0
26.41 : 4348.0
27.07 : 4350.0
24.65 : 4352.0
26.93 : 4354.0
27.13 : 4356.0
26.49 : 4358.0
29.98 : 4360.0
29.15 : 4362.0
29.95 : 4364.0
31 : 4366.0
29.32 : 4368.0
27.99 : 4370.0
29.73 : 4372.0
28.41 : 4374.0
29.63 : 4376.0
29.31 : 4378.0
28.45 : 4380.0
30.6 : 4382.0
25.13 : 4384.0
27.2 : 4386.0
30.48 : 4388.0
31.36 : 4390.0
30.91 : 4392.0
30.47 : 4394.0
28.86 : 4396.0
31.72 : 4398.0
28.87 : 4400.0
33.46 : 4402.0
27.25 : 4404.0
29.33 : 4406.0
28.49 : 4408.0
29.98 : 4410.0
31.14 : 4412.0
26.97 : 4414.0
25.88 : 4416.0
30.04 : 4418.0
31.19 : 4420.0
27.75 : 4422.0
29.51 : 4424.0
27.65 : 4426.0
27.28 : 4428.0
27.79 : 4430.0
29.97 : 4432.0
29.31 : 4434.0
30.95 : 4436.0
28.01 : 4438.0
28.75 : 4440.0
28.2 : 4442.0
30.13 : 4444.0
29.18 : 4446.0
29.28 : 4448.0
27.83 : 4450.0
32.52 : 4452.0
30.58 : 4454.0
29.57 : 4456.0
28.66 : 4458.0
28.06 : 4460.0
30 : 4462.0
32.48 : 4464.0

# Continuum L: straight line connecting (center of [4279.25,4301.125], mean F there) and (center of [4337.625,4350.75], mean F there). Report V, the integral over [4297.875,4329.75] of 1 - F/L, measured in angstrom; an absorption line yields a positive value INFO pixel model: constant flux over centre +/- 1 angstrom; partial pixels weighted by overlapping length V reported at 1.84 angstrom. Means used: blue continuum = 30.1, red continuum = 30.5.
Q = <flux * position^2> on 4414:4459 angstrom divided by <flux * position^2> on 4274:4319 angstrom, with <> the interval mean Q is 1.0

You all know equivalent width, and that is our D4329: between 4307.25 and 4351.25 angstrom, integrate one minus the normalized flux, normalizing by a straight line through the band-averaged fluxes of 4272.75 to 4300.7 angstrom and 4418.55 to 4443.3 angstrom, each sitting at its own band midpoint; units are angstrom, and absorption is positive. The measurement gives 1.5 angstrom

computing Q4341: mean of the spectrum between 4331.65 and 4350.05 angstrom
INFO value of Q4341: 28.6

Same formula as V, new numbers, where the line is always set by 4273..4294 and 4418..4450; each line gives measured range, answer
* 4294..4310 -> 1.6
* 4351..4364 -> 1.0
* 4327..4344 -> 0.2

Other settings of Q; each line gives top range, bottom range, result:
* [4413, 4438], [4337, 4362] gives 1.03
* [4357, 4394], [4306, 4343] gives 1.01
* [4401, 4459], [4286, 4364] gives 1.07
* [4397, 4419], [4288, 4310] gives 1.09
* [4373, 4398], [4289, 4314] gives 1.07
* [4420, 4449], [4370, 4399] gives 1.01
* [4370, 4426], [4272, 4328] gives 1.04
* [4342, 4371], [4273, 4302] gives 0.94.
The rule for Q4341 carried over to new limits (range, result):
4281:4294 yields 31.1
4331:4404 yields 28.9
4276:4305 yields 29.9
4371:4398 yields 29.4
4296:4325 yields 28.8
